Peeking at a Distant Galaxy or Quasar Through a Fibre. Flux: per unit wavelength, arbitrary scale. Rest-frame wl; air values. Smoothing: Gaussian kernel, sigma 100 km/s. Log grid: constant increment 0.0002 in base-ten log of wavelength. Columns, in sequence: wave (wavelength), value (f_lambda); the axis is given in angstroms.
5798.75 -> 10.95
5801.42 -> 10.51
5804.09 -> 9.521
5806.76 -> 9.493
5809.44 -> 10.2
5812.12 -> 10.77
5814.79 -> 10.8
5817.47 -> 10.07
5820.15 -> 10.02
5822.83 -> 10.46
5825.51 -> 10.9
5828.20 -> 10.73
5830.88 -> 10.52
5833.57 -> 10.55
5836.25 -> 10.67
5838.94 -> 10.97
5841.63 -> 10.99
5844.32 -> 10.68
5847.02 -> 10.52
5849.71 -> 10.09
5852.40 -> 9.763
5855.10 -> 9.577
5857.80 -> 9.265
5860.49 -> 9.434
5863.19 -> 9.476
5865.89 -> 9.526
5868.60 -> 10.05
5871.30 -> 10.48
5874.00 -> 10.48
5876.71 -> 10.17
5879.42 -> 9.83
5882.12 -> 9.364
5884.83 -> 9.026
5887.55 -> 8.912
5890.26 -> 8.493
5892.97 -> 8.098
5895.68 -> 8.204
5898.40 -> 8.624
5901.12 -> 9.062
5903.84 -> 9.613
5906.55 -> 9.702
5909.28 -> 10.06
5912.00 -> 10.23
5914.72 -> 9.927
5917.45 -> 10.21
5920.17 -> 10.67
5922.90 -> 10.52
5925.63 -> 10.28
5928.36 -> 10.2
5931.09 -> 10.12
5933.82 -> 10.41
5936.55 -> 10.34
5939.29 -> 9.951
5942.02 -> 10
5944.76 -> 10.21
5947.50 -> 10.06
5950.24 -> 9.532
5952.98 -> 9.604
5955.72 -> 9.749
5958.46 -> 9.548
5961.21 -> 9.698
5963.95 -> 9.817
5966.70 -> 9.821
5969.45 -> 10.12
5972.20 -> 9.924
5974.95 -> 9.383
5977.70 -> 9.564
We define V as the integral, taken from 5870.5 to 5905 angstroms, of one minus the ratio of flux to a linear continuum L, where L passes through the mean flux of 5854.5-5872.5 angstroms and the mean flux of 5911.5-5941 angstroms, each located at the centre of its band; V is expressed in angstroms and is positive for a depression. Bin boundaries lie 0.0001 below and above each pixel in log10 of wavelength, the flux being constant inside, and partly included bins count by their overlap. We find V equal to 2.3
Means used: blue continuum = 9.69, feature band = 9.23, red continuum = 10.3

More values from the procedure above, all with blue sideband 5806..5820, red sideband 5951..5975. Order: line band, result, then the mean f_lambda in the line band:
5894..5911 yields 1.3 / 9.21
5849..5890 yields 1.7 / 9.66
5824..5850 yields -1.3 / 10.7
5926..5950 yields -0.7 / 10.1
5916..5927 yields -0.6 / 10.4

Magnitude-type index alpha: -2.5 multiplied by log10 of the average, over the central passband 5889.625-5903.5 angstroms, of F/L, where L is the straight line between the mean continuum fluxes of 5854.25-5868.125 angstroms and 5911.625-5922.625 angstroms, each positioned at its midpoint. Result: 0.17 mag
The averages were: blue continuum 9.49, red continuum 10.3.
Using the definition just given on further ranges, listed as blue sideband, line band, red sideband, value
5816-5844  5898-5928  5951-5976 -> 0.01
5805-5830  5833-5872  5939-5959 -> 0.01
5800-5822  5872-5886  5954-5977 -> 0.02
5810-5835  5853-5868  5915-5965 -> 0.10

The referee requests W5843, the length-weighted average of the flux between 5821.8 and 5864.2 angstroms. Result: 10.3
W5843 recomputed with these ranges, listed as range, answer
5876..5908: 9.07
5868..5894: 9.49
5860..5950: 9.75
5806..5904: 9.89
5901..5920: 9.93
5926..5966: 9.95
